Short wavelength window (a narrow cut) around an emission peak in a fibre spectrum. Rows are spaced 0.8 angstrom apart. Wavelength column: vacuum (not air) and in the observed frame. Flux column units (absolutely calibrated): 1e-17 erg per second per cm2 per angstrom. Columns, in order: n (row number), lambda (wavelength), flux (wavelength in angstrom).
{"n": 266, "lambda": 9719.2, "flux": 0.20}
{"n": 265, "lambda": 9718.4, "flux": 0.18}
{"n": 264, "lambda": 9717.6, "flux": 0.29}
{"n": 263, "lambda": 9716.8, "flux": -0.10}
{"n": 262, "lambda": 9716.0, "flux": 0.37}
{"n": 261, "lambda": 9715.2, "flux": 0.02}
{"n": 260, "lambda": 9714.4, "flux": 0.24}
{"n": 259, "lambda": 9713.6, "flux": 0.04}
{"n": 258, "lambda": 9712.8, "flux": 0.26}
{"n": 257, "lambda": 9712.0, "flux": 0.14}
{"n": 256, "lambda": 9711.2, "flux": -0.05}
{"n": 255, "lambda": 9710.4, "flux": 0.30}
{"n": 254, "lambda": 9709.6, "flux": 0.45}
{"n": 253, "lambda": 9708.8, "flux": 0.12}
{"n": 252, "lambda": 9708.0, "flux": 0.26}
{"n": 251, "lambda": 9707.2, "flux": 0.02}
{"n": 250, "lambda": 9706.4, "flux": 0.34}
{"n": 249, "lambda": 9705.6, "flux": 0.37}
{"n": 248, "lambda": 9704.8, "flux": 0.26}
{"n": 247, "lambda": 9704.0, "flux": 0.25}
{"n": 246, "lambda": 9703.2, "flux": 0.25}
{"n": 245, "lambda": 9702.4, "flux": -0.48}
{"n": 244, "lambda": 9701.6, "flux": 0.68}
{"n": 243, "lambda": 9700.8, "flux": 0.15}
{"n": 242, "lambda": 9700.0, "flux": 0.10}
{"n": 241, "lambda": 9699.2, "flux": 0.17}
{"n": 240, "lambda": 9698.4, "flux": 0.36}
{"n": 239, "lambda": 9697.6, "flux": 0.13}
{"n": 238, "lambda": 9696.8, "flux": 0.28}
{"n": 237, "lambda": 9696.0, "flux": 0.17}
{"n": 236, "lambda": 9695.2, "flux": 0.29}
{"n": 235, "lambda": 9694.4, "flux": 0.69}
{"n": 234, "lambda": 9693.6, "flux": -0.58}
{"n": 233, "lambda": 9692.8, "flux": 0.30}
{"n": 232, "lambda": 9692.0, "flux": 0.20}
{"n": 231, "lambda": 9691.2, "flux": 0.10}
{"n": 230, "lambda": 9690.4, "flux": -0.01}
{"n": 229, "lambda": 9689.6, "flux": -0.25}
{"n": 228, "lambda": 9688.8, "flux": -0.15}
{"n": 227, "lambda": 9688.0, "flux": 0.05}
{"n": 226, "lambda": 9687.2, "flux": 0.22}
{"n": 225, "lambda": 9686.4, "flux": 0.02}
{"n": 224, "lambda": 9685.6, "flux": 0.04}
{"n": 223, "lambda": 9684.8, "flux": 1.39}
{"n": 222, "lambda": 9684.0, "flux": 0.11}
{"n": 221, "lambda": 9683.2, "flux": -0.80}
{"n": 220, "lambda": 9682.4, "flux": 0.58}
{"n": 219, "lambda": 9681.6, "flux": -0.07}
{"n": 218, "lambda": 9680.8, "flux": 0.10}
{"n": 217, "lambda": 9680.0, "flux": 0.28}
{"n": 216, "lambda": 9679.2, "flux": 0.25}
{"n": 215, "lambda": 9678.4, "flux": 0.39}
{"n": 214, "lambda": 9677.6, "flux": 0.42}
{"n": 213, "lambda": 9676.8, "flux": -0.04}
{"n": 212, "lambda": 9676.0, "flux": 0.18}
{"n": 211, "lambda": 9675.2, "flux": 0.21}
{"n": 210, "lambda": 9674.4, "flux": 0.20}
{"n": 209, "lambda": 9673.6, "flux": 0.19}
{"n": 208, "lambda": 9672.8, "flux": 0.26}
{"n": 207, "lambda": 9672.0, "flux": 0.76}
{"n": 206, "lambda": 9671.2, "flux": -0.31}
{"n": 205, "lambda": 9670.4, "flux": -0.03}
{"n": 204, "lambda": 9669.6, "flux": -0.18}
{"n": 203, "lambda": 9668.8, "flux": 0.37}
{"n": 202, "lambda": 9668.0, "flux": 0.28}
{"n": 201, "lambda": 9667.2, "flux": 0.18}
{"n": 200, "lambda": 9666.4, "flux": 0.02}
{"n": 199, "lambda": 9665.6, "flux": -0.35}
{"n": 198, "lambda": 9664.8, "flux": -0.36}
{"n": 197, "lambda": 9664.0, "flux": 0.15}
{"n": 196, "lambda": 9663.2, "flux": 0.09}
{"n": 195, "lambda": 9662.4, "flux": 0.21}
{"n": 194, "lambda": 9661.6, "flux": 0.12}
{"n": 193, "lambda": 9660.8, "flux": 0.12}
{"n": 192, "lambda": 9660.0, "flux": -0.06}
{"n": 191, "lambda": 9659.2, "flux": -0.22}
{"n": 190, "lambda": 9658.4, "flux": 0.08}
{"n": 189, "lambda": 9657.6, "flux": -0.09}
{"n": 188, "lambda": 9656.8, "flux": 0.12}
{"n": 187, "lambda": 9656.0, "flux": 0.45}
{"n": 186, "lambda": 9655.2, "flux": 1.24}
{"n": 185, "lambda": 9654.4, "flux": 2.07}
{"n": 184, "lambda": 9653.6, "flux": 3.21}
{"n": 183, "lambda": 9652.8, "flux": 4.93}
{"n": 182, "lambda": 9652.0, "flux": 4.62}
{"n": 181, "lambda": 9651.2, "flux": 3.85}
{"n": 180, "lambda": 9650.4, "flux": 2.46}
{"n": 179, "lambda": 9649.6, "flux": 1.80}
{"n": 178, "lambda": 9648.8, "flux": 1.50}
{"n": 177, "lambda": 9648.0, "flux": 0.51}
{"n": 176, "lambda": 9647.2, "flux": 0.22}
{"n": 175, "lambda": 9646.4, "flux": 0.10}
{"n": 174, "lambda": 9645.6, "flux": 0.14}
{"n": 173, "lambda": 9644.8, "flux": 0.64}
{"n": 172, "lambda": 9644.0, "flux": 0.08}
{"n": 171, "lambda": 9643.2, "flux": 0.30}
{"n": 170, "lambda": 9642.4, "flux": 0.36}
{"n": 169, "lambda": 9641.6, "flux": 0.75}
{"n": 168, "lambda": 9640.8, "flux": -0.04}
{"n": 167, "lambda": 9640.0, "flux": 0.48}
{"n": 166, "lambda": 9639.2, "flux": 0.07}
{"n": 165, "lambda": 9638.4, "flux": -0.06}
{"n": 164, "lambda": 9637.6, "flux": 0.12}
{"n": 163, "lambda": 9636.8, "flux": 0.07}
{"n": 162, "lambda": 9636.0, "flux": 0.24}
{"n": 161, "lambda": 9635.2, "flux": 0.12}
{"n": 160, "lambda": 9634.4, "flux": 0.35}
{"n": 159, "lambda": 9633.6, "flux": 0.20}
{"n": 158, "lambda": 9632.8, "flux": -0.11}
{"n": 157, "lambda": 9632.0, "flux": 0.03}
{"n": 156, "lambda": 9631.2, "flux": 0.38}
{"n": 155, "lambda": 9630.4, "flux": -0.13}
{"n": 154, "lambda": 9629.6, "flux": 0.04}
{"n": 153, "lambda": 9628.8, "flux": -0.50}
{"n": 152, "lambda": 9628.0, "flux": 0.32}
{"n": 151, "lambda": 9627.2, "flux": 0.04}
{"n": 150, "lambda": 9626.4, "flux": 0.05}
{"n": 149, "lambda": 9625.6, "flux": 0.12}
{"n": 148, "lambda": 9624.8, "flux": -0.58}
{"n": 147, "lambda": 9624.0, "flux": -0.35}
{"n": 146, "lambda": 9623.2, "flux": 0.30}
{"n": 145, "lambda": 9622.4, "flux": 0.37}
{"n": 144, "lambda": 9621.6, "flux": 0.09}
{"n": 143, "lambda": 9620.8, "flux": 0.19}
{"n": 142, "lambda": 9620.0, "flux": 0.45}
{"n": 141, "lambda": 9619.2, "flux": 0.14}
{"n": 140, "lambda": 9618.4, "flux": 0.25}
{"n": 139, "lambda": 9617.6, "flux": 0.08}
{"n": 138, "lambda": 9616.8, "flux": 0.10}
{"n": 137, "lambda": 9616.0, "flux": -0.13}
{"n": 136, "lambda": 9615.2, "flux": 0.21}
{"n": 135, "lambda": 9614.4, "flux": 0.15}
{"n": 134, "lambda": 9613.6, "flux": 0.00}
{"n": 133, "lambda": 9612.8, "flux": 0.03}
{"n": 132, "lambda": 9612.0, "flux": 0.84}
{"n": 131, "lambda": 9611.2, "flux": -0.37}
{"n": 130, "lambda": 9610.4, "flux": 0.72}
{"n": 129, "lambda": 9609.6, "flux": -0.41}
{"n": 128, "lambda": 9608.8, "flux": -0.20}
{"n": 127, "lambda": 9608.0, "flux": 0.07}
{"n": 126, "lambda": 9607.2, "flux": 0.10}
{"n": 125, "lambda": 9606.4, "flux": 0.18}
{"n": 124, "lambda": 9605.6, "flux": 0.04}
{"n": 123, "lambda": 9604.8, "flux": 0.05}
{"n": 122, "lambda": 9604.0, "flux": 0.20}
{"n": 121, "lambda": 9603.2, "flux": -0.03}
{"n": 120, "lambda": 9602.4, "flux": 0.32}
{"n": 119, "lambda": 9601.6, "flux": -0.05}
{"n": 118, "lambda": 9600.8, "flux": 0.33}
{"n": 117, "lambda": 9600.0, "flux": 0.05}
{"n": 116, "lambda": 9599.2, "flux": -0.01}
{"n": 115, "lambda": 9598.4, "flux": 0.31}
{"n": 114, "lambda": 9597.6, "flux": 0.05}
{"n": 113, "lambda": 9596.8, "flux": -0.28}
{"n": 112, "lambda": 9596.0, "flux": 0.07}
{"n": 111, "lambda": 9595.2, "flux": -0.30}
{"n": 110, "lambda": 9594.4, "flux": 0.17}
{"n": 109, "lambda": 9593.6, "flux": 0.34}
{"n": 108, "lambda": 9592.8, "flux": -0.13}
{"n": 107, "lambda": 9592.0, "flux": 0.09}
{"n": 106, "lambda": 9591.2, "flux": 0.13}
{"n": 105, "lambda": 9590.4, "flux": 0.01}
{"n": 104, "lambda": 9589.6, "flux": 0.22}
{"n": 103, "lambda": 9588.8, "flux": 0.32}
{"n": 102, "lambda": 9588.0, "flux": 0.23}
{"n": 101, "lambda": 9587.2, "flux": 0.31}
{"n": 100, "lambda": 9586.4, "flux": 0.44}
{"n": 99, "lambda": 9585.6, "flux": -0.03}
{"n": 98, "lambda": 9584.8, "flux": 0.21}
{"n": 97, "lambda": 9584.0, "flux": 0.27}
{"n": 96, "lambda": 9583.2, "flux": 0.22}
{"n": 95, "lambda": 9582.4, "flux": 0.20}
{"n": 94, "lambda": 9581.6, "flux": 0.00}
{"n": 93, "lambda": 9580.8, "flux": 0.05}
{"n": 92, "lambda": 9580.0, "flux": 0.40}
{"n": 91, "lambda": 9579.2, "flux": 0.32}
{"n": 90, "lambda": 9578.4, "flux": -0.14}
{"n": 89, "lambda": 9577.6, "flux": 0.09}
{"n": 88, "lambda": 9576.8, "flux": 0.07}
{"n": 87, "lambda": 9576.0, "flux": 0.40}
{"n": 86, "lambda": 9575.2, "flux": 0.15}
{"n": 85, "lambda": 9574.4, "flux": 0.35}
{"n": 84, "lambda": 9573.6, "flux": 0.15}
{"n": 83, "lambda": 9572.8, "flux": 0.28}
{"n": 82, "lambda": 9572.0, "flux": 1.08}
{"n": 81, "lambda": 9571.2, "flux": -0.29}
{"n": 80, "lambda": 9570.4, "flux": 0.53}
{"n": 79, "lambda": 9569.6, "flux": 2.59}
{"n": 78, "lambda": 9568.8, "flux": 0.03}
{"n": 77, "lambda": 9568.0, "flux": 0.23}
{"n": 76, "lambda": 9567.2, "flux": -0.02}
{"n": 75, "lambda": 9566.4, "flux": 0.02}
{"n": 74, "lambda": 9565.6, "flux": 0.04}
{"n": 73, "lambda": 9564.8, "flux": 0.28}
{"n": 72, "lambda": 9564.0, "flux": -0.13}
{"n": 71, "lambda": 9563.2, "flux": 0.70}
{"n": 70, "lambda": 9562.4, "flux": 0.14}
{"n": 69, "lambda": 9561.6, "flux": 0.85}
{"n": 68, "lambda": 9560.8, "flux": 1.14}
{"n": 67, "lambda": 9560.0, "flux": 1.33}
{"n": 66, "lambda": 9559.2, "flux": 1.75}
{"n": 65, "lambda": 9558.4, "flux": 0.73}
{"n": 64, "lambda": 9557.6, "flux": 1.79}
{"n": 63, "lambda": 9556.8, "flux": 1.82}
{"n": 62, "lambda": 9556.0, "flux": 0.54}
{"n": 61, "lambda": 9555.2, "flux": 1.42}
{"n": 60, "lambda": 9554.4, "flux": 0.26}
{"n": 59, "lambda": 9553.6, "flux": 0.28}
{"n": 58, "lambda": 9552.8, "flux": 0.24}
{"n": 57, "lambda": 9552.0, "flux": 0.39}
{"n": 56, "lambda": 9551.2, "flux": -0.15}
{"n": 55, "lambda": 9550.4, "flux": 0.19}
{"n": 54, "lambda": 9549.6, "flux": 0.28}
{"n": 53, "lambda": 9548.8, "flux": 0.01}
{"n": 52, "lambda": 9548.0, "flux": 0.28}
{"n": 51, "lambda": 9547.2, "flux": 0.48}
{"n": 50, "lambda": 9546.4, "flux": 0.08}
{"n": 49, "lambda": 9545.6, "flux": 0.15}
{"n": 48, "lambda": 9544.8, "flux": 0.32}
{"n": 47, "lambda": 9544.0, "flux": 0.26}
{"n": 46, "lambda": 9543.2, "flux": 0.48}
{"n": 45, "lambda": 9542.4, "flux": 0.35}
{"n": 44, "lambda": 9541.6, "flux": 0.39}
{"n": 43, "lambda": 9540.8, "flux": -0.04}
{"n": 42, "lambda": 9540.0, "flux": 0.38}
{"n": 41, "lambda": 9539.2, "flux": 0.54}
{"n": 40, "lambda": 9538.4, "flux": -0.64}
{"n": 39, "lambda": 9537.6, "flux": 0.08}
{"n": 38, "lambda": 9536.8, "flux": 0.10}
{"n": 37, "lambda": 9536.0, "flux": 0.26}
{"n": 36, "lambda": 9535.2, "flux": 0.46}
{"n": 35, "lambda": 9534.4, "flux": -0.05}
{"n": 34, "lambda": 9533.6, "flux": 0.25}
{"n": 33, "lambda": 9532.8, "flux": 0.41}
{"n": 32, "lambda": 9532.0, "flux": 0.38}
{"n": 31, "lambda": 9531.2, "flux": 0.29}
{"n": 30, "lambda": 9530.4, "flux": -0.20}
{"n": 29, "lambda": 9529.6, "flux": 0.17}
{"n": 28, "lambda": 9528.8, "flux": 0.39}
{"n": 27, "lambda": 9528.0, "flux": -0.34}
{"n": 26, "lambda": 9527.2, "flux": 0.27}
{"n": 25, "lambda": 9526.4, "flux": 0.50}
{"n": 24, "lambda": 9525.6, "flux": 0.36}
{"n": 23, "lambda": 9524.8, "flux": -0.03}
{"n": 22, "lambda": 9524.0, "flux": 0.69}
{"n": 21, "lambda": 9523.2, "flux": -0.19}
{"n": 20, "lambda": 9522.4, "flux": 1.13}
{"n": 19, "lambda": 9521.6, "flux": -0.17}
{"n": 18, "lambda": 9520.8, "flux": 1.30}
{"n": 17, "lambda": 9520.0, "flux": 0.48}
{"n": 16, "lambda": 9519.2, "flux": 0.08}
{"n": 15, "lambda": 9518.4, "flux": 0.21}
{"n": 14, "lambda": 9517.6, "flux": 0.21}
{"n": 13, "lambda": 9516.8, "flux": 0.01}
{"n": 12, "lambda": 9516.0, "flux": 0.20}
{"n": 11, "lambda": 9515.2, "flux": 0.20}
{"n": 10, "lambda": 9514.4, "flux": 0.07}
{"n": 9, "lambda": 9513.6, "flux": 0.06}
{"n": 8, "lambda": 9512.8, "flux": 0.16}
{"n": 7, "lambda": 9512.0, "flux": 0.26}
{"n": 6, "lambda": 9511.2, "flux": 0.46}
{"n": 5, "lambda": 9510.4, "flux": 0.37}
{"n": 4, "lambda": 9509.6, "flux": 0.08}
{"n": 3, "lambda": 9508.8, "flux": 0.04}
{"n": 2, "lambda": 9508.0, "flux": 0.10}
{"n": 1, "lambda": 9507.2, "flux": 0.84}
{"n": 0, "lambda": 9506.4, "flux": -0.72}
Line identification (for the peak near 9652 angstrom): [O III] 5007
